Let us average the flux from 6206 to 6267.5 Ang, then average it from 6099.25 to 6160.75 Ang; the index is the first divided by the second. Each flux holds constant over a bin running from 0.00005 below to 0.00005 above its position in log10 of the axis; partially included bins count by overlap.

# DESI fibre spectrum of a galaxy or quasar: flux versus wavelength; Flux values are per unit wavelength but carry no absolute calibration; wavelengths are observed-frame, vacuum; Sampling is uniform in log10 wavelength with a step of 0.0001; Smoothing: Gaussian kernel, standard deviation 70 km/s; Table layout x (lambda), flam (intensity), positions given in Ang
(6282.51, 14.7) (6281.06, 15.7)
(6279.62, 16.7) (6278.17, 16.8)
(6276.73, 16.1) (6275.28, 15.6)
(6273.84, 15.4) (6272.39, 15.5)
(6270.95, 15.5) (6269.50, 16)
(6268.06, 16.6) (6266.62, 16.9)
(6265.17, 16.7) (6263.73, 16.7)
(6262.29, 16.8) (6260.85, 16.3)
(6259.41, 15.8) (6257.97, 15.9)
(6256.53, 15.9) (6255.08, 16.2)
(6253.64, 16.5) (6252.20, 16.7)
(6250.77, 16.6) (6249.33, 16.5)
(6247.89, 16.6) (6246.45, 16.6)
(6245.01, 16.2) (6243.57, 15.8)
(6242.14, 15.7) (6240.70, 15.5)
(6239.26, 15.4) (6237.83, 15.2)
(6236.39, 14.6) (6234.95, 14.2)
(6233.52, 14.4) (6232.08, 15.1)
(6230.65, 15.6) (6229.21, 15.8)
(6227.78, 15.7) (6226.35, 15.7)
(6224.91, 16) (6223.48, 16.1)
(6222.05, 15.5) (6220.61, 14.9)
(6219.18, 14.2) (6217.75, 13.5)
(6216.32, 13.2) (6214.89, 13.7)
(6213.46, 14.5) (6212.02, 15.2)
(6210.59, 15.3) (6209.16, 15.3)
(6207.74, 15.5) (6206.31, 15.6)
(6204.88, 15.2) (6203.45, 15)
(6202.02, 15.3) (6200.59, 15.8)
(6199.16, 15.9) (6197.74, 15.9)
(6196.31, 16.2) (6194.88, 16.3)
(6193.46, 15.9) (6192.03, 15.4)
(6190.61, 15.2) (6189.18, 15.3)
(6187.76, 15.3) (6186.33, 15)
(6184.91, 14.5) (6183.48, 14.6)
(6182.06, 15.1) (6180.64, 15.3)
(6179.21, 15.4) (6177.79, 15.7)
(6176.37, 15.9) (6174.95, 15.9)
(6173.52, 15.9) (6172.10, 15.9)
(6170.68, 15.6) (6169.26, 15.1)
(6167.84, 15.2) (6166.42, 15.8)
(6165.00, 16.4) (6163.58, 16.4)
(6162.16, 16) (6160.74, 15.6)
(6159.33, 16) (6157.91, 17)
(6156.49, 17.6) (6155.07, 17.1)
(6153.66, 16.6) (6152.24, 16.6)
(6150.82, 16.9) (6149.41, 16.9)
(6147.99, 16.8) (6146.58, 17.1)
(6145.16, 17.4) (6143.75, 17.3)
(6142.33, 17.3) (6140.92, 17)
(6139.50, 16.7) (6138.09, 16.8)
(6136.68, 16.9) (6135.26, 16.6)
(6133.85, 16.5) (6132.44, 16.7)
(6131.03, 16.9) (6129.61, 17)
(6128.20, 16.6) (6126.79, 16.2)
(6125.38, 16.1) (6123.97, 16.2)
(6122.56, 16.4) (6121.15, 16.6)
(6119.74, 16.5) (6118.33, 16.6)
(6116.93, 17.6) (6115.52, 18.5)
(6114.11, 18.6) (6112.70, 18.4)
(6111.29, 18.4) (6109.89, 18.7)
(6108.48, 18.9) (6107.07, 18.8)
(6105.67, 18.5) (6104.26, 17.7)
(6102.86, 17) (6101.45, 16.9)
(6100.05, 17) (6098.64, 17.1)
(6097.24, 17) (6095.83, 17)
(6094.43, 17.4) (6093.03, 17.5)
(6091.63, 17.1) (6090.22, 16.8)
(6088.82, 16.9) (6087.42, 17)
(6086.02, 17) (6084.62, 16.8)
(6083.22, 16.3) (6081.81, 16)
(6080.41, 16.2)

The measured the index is 0.91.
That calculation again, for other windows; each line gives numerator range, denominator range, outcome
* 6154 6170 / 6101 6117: 0.89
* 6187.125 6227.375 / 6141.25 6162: 0.90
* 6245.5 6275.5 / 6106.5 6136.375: 0.94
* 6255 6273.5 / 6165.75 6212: 1.05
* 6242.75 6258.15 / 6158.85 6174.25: 1.03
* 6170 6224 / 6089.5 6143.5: 0.89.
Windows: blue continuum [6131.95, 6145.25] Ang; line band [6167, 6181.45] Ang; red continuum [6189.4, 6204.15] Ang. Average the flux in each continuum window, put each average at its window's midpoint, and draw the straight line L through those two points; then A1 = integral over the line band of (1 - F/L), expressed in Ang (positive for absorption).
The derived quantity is 0.5 Ang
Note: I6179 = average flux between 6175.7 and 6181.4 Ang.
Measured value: 15.6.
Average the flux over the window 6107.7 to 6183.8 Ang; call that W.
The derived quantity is 16.6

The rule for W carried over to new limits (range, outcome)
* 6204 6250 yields 15.3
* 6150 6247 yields 15.5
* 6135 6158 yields 17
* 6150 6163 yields 16.6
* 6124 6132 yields 16.5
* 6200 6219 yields 14.8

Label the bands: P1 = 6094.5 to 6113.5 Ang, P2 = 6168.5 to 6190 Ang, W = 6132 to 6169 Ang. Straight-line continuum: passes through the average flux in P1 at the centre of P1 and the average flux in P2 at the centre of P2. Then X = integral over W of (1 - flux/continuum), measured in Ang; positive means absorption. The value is -0.8 Ang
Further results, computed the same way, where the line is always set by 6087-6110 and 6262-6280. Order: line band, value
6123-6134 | 0.5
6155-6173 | 1.0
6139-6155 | 0.1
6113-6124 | 0.1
